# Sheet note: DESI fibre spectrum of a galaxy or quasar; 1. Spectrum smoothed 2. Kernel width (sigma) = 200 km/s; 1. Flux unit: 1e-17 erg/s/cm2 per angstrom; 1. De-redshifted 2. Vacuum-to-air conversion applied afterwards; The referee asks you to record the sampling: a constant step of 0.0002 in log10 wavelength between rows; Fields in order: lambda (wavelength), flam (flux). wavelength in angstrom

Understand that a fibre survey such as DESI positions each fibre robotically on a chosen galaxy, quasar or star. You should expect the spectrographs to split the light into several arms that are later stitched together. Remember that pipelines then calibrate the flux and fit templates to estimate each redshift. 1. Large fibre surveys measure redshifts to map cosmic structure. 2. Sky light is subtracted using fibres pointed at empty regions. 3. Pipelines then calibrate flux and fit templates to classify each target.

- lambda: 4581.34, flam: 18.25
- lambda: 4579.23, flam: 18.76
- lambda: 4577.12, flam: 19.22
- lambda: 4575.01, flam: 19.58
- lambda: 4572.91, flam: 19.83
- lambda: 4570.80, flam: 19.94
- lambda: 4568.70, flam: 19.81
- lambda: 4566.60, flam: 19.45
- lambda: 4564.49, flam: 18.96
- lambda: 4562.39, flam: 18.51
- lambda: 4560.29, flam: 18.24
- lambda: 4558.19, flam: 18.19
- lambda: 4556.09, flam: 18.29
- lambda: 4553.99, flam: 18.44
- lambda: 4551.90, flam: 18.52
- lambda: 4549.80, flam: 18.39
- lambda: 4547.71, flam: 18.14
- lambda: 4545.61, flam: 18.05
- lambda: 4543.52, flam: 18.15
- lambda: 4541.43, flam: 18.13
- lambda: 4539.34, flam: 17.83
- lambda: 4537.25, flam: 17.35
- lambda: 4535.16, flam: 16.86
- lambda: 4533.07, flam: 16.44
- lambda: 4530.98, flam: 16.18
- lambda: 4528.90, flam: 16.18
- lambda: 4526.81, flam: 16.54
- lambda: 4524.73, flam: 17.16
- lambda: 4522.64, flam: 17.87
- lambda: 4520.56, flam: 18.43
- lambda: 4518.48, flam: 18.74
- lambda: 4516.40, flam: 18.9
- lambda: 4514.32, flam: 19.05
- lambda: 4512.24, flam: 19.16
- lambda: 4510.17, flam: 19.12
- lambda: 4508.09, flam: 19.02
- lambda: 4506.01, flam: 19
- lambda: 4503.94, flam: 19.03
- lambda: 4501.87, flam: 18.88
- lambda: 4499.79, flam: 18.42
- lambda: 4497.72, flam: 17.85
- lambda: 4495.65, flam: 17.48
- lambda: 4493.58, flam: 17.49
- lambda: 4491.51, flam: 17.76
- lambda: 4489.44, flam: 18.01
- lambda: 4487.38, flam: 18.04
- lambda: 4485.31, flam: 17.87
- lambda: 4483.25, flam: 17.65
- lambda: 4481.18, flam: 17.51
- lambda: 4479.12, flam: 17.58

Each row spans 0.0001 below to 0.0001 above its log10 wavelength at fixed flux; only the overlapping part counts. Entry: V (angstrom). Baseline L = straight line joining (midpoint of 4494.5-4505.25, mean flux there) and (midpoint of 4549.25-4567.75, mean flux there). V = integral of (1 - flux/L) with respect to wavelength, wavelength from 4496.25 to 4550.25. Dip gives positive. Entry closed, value 1.2 angstrom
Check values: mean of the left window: 18.3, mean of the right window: 18.6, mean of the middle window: 18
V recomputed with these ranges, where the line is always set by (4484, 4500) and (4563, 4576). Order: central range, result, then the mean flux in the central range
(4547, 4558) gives 0.5 angstrom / 18.4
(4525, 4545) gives 1.8 angstrom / 17.1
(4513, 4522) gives -0.2 angstrom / 18.8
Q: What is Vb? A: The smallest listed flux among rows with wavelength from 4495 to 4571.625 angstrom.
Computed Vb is 16.18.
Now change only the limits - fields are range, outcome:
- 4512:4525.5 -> 17.16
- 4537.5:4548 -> 17.83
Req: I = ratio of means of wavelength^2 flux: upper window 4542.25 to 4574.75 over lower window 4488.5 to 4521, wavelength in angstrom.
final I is 1.04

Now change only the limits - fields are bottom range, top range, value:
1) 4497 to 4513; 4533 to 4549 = 0.96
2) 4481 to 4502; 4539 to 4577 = 1.08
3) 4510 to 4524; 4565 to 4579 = 1.07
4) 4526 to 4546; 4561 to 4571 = 1.14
